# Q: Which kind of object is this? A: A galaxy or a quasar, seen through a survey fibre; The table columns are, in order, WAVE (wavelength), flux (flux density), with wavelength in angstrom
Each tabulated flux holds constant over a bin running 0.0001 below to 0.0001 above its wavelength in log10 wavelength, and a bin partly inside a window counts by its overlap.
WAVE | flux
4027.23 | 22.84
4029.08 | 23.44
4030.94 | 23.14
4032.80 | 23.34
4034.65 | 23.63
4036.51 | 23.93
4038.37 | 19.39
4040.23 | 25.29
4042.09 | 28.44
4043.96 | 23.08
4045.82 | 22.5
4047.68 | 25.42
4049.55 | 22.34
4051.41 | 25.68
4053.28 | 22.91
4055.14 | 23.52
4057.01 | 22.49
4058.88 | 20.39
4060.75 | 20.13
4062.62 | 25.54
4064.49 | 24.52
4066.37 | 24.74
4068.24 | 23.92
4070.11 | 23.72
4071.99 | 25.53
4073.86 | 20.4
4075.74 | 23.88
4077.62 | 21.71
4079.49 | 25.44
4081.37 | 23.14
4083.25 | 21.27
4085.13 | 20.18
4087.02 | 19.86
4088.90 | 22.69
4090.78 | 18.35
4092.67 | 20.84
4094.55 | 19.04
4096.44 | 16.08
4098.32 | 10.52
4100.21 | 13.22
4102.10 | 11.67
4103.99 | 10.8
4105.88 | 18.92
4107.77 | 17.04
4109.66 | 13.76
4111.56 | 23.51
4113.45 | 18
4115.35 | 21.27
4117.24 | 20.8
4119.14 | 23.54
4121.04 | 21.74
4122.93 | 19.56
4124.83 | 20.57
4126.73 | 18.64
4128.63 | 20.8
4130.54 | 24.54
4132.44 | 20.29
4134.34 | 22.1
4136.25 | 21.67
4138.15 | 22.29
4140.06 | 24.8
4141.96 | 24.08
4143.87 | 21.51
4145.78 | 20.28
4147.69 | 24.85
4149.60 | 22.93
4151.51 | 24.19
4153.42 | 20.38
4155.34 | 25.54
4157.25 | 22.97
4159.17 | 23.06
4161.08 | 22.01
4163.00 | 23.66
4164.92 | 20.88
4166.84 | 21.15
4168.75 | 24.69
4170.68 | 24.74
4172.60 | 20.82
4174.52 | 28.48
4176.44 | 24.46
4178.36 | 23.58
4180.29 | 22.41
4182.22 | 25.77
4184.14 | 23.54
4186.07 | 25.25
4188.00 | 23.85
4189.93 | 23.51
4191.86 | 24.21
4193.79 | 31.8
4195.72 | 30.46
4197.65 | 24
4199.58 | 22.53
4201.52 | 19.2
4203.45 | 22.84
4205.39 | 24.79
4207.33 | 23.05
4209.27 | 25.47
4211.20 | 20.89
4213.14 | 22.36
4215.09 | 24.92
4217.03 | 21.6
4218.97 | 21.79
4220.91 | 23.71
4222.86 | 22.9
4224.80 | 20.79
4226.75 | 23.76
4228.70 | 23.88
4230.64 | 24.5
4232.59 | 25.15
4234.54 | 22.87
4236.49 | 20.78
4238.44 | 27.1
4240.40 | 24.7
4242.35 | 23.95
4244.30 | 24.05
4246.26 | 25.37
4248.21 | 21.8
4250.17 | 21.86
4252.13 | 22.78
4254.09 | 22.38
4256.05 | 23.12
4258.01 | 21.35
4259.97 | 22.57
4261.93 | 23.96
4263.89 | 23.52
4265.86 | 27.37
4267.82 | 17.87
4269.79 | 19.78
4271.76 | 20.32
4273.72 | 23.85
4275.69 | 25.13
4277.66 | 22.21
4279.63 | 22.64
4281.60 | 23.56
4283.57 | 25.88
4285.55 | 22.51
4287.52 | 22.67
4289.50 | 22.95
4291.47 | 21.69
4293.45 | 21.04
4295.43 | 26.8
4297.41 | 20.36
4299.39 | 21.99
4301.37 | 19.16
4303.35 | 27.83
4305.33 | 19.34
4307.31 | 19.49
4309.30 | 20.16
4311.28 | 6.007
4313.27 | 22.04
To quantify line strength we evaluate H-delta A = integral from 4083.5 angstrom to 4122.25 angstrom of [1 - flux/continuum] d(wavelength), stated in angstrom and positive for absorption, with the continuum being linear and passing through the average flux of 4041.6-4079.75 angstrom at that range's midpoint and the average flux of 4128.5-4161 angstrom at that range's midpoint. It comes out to 8.3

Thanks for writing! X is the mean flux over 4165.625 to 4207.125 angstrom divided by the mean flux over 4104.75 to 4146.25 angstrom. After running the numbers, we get 1.2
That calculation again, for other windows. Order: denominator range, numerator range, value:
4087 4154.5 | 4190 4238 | 1.19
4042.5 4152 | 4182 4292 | 1.11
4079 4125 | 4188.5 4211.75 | 1.30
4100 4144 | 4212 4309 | 1.15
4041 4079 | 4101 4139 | 0.83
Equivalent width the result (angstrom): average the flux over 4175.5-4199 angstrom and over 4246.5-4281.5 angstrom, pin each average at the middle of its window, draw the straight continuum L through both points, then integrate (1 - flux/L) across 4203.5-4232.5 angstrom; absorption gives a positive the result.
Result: 1.1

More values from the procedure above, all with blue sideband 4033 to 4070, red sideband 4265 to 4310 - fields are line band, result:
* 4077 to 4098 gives 2.6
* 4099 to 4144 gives 6.8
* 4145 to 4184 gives -0.6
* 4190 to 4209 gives -1.6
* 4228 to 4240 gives -0.8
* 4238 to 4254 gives -0.8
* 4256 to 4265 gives -0.2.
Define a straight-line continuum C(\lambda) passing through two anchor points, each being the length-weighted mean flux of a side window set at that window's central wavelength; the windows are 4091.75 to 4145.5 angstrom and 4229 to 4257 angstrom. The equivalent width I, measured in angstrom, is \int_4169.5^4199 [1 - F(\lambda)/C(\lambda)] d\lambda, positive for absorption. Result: -4.75 angstrom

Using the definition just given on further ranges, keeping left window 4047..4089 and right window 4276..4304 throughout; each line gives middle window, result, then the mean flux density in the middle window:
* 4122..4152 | 1.2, 22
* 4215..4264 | -0.6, 23.2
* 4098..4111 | 5.0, 14.1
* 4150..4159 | -0.1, 23.2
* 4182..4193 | -0.7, 24.4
